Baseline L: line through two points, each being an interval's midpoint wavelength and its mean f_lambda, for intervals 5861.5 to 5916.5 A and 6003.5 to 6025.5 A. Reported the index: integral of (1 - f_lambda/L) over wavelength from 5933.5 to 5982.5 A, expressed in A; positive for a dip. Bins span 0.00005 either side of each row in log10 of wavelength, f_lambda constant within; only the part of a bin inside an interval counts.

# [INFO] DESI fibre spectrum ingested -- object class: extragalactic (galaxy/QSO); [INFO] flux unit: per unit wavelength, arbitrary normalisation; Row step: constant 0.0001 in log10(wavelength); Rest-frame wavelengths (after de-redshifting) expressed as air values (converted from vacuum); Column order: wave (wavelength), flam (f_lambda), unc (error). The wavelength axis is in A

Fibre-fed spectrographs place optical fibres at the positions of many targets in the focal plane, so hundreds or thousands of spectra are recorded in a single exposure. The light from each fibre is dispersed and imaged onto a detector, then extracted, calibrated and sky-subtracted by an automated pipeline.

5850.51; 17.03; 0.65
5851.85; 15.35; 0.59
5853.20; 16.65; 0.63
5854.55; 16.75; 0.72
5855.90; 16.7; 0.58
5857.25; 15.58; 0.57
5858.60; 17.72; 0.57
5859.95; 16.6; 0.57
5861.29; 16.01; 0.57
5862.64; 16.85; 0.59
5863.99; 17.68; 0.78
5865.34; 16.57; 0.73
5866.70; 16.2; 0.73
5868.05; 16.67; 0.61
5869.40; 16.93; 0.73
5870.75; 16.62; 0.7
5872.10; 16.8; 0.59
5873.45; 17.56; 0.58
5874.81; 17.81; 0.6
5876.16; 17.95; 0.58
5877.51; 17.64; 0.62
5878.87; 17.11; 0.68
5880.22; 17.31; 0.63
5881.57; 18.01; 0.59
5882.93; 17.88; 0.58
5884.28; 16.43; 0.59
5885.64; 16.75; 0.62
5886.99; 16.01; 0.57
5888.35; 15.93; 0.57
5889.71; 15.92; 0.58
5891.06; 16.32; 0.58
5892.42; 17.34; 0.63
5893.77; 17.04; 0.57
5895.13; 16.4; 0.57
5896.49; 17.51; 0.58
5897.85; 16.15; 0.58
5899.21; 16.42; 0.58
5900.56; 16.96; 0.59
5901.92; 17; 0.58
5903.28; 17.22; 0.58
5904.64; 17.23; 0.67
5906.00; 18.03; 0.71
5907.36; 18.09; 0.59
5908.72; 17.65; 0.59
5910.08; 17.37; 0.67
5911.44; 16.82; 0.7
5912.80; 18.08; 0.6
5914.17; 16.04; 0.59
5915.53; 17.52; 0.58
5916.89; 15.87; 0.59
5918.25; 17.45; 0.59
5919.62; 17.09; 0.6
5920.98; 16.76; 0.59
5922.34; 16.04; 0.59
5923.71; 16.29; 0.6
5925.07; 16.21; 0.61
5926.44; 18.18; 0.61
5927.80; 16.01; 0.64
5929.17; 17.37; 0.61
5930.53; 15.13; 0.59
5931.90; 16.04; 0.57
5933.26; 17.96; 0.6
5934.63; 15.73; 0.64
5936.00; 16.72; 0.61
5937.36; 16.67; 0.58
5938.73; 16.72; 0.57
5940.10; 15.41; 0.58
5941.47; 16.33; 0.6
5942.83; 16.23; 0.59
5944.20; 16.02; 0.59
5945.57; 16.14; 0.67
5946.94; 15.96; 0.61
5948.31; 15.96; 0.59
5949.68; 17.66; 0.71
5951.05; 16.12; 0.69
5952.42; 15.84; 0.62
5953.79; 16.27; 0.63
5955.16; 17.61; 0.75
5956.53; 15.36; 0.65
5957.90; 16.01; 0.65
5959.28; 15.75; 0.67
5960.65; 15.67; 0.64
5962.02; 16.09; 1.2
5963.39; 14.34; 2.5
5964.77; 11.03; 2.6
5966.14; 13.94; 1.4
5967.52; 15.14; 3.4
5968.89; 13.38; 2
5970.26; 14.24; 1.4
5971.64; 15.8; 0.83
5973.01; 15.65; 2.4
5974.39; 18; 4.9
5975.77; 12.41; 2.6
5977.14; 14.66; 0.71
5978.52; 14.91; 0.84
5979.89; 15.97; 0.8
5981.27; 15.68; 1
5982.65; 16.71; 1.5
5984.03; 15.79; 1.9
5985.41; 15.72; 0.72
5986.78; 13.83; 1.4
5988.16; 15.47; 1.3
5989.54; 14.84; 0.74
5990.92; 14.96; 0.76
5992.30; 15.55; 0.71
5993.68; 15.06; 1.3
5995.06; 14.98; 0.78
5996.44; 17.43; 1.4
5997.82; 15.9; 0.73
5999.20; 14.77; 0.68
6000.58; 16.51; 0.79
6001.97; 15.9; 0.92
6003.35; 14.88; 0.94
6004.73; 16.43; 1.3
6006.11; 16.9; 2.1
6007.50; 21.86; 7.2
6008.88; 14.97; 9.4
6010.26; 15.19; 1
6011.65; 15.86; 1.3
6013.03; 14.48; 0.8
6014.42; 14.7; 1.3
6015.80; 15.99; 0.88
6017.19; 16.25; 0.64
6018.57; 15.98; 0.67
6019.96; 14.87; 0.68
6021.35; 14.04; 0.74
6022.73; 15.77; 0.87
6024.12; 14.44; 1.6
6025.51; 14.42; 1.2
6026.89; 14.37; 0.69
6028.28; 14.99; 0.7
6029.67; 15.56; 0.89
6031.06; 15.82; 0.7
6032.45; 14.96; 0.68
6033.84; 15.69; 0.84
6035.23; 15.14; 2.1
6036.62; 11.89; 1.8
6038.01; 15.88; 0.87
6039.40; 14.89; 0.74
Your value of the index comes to 2.19 A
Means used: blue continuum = 17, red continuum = 15.8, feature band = 15.6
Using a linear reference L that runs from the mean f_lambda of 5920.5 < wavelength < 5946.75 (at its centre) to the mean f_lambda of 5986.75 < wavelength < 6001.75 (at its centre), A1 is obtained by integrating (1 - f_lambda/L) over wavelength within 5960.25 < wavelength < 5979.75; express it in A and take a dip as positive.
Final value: 1.4 A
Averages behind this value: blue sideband 16.4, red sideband 15.5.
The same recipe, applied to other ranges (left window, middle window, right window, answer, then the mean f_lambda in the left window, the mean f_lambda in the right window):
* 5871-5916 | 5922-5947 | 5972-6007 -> 0.1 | 17.1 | 15.6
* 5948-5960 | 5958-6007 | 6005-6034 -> 2.1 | 16.3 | 15.6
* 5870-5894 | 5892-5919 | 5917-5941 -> -0.5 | 17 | 16.6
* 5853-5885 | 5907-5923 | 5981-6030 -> -0.5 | 17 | 15.6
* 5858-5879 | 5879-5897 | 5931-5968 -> -0.1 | 17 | 15.9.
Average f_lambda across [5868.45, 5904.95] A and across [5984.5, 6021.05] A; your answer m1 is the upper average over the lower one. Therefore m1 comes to 0.9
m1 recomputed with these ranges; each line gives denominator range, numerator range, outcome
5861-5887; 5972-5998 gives 0.90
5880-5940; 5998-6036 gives 0.93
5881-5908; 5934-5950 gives 0.96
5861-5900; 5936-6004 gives 0.92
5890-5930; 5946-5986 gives 0.91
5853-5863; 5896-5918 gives 1.03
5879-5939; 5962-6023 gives 0.91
